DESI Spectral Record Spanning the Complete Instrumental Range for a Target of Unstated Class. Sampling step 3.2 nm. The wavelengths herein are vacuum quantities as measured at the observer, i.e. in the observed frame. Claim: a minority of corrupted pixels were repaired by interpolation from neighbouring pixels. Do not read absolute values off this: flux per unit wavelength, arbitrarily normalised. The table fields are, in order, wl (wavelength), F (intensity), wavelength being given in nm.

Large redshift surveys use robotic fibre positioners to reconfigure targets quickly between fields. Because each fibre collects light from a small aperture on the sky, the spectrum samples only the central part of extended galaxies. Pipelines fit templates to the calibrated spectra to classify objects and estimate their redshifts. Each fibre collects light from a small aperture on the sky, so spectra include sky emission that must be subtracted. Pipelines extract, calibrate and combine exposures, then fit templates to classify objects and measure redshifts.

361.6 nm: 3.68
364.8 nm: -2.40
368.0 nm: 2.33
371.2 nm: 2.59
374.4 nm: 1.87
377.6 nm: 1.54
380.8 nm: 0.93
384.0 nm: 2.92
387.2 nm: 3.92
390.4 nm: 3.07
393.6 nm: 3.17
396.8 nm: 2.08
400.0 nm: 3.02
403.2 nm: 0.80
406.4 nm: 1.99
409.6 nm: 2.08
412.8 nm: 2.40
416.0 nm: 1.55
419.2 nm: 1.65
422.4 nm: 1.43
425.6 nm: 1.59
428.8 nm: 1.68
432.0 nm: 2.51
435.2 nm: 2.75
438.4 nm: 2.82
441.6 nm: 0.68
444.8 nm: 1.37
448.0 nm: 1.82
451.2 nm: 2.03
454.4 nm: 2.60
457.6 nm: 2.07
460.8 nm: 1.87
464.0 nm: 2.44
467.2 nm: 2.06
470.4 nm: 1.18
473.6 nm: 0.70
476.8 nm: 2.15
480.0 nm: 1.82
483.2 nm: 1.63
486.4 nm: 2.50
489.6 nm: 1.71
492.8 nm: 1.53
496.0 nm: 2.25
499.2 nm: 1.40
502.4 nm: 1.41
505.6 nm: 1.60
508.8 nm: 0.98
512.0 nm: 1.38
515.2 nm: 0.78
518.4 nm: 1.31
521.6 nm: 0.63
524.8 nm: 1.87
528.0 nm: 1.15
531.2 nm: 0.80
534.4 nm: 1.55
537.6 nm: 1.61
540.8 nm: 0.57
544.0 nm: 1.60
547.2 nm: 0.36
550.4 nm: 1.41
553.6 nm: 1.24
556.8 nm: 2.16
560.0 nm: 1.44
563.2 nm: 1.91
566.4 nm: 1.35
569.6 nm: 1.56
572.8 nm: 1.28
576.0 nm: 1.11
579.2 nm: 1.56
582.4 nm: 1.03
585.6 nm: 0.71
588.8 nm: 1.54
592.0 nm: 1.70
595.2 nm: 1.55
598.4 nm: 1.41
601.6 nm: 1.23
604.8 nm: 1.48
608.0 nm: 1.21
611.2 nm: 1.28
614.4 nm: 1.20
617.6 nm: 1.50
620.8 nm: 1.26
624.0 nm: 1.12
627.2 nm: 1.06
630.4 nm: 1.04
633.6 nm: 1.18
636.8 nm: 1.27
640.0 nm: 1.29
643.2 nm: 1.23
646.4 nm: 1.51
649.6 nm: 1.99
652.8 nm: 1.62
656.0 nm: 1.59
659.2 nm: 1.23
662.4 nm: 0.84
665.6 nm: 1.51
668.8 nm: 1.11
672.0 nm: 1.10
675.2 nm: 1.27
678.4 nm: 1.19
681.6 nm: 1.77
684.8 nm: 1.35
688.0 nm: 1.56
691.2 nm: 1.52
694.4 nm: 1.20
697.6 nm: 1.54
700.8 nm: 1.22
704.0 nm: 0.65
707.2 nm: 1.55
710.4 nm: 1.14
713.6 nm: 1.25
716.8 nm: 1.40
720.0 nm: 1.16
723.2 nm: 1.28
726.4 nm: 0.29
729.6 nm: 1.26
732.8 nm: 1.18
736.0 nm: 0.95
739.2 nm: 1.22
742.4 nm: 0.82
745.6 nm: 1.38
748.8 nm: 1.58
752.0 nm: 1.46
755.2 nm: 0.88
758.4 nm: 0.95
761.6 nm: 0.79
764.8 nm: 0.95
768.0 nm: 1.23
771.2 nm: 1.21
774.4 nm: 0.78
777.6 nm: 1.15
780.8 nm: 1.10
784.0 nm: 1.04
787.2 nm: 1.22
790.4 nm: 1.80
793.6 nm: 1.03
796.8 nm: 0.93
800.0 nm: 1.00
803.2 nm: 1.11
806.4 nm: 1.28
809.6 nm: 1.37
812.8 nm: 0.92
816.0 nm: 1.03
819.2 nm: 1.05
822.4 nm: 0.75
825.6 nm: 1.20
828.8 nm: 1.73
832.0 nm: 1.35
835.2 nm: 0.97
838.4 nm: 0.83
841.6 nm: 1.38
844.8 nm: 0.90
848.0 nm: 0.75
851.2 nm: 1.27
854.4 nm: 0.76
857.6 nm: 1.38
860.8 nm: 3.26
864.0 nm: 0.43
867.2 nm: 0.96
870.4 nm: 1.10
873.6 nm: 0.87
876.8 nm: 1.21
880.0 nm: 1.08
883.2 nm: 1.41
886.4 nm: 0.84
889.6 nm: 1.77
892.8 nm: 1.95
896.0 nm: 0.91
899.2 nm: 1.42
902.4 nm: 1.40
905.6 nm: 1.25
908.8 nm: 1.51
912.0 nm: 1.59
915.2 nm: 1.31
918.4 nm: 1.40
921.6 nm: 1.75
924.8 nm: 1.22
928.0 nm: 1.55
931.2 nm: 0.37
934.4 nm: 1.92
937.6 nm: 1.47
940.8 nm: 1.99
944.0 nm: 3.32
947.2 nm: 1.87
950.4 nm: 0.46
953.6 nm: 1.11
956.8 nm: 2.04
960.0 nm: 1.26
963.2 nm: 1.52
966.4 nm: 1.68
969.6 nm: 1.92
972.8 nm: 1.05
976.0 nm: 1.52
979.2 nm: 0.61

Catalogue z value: 1.31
